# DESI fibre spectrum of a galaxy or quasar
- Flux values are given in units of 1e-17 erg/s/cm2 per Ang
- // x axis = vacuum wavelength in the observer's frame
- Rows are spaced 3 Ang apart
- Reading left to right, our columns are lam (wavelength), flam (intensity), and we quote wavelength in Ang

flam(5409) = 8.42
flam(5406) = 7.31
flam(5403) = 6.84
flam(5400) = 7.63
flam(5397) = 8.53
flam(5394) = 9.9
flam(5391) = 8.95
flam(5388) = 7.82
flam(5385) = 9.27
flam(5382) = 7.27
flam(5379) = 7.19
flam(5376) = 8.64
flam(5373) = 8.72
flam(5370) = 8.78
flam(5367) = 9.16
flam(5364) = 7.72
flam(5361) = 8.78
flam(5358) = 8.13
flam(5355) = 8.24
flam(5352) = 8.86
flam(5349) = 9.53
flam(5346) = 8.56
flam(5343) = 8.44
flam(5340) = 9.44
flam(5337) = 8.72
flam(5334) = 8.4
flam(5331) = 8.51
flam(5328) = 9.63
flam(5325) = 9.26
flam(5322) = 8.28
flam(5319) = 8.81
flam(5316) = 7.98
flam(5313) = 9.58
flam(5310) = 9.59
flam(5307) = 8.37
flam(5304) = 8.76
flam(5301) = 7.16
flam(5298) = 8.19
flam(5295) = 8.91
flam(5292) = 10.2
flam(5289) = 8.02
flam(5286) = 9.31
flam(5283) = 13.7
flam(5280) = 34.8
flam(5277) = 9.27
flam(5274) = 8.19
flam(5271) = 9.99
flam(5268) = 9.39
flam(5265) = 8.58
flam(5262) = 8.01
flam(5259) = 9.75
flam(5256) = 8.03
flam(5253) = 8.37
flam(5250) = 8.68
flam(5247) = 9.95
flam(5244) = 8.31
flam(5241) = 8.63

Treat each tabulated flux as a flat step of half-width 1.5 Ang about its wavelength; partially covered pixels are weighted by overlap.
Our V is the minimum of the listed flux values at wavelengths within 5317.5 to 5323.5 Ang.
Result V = 8.28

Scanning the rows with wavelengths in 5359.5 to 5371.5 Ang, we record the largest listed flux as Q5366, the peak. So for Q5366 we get 9.16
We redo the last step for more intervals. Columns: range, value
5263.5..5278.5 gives 9.99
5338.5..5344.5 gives 9.44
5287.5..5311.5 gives 10.2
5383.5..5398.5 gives 9.9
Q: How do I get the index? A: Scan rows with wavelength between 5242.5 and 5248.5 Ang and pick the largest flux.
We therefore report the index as 9.95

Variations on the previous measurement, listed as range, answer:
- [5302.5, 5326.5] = 9.59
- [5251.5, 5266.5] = 9.75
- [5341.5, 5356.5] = 9.53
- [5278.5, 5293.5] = 34.8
